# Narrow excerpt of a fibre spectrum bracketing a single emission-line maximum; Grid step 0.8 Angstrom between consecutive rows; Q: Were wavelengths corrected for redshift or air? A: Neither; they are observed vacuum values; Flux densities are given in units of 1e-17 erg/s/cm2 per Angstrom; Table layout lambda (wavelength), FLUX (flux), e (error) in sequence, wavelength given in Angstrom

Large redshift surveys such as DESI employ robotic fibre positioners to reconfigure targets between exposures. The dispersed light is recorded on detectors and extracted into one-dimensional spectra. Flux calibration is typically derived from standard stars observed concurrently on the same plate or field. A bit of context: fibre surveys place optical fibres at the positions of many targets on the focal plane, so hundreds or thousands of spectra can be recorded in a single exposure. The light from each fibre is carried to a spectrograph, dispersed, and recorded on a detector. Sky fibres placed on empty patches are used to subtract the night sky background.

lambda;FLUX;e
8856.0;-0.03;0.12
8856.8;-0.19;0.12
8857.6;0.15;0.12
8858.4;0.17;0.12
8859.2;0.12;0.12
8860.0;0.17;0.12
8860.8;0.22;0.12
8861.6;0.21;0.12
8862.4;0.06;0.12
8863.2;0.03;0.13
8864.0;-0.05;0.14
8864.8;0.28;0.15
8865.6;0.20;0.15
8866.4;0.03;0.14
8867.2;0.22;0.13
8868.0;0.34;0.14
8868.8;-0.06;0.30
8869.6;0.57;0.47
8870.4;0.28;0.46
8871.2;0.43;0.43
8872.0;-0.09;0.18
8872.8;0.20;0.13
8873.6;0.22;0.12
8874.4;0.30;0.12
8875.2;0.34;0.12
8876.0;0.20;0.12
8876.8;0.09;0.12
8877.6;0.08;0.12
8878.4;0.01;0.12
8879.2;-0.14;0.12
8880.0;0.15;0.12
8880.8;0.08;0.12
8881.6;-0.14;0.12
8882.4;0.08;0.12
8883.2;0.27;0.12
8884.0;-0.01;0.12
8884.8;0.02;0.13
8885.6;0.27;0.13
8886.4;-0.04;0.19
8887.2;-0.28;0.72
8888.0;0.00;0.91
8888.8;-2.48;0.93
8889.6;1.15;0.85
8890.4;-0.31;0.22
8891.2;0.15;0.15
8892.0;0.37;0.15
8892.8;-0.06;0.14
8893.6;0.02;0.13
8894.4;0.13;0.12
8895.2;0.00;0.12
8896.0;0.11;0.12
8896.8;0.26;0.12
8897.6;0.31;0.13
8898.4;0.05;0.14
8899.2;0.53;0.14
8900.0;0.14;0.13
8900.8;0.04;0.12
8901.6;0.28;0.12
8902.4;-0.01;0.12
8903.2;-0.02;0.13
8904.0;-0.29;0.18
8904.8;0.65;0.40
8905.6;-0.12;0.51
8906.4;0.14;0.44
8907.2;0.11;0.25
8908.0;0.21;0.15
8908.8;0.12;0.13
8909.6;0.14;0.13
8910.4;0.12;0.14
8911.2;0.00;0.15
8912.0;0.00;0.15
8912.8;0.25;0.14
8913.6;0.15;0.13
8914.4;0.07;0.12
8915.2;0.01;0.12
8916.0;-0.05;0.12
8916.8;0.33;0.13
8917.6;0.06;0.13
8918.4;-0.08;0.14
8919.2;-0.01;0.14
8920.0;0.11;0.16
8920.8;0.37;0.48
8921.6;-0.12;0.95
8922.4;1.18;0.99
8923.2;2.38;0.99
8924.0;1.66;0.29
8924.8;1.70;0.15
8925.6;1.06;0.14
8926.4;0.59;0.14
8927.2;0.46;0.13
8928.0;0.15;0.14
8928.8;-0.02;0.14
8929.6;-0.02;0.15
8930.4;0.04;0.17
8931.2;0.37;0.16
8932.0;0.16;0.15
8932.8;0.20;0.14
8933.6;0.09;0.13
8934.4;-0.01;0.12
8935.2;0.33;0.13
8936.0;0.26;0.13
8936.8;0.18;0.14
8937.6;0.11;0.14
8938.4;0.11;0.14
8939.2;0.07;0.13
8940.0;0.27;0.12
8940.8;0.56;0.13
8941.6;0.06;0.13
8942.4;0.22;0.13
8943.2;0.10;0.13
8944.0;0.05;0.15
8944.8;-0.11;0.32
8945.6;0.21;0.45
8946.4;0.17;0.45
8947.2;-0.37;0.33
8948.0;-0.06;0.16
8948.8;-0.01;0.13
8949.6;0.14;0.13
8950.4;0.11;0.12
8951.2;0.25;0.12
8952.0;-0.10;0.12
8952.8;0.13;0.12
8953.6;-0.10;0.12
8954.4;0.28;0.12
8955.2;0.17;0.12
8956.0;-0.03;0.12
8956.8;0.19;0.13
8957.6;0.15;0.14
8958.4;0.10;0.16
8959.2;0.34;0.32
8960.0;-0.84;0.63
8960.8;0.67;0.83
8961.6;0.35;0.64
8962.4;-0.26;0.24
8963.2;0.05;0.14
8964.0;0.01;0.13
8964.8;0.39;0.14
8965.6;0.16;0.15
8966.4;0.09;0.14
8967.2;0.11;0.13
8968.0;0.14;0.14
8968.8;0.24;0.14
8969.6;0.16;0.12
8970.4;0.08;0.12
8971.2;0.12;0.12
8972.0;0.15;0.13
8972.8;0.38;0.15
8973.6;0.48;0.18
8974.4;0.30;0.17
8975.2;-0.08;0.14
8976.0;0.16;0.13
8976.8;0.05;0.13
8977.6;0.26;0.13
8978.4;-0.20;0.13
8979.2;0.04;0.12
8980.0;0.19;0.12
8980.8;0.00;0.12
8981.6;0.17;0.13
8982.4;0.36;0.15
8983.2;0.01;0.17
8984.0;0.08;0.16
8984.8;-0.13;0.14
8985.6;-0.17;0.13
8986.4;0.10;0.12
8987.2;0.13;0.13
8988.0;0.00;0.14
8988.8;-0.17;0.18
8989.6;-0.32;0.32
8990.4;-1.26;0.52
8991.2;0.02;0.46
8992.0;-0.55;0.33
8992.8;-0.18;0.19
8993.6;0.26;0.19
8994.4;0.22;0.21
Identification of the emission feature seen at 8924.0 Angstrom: H-beta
